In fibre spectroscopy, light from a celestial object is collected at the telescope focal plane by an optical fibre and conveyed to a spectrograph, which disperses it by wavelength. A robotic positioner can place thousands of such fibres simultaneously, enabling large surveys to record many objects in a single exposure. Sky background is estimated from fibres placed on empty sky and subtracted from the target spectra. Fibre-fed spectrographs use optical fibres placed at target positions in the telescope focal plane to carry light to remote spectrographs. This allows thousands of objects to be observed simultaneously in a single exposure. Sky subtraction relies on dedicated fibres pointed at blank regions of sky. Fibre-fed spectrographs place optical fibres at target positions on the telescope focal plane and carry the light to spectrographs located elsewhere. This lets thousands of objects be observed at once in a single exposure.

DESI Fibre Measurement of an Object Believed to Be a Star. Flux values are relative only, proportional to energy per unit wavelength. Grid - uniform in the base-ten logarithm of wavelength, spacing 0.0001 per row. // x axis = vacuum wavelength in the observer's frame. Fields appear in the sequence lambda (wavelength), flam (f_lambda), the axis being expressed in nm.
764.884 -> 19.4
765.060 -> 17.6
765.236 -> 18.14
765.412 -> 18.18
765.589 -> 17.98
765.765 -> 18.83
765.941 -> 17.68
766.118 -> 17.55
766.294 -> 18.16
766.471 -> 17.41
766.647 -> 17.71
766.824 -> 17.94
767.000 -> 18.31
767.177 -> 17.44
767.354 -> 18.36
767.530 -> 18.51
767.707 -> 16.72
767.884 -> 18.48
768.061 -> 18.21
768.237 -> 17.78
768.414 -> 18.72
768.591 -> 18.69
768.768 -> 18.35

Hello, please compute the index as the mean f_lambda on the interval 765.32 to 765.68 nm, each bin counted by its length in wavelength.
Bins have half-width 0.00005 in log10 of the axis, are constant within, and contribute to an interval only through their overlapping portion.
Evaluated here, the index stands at 18.1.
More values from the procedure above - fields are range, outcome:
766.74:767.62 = 18.1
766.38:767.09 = 17.8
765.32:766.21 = 18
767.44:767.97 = 17.9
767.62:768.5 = 18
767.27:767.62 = 18.5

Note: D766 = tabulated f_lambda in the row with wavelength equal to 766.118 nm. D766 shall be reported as 17.55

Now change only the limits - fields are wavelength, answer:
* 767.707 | 16.72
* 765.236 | 18.14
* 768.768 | 18.35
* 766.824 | 17.94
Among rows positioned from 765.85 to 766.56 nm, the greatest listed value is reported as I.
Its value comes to 18.16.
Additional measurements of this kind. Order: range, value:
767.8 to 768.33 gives 18.48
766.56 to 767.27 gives 18.31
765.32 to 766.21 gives 18.83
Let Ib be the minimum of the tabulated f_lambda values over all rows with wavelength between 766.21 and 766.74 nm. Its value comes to 17.41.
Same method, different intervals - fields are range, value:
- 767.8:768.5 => 17.78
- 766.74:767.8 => 16.72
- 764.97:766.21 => 17.55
